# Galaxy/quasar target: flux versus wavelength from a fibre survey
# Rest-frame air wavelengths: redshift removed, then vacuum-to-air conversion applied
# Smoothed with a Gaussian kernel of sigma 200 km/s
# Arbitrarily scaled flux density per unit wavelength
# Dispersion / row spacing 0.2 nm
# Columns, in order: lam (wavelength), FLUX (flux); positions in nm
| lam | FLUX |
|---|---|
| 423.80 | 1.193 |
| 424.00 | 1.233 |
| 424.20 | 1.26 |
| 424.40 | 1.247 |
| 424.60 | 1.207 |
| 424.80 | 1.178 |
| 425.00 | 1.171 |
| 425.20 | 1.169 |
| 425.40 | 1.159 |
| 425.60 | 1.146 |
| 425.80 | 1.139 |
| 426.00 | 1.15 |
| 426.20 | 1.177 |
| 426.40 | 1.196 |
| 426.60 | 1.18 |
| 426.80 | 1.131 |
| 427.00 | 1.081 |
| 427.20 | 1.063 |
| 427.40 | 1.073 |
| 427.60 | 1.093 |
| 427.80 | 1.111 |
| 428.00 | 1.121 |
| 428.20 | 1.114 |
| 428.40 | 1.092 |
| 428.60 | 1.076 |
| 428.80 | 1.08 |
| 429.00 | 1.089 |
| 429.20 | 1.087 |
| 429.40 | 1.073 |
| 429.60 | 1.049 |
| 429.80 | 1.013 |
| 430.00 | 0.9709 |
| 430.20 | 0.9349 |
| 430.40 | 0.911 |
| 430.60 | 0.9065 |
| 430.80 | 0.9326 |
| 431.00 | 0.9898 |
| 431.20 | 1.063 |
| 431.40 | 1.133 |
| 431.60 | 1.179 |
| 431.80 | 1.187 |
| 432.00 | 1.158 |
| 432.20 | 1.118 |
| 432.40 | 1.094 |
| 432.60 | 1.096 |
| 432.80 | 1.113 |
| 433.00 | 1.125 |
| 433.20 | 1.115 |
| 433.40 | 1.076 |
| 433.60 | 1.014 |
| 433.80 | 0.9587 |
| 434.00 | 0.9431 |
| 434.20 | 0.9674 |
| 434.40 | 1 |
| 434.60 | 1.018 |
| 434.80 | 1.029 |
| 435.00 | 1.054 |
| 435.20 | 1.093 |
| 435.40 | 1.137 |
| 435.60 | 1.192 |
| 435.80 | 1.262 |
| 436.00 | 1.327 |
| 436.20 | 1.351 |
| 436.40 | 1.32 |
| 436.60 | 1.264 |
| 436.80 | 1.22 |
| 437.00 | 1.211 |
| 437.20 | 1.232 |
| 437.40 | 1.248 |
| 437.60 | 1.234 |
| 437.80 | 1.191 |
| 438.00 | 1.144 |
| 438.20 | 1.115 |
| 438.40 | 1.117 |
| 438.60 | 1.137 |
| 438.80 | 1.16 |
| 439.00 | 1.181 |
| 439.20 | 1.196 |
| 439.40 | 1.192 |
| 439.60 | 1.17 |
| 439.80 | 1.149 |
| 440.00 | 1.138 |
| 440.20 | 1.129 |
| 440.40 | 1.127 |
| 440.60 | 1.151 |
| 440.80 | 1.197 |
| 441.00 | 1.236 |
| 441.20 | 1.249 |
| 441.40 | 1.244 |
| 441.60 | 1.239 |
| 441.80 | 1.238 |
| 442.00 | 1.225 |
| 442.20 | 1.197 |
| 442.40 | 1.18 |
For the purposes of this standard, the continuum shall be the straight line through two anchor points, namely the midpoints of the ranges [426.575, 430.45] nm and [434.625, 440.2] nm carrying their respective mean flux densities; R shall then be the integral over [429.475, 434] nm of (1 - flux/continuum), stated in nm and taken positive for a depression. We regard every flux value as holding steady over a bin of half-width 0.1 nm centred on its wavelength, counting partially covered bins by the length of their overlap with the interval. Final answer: 0.25 nm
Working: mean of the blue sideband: 1.07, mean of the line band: 1.05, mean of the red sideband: 1.18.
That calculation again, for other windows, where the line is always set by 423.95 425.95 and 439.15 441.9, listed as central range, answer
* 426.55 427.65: 0.082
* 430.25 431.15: 0.187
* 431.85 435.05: 0.356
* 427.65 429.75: 0.179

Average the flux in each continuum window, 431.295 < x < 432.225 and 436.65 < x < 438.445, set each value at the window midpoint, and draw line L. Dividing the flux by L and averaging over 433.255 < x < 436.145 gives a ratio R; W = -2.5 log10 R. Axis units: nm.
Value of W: 0.09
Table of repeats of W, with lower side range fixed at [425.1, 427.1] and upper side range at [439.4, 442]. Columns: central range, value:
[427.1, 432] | 0.10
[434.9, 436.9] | -0.04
